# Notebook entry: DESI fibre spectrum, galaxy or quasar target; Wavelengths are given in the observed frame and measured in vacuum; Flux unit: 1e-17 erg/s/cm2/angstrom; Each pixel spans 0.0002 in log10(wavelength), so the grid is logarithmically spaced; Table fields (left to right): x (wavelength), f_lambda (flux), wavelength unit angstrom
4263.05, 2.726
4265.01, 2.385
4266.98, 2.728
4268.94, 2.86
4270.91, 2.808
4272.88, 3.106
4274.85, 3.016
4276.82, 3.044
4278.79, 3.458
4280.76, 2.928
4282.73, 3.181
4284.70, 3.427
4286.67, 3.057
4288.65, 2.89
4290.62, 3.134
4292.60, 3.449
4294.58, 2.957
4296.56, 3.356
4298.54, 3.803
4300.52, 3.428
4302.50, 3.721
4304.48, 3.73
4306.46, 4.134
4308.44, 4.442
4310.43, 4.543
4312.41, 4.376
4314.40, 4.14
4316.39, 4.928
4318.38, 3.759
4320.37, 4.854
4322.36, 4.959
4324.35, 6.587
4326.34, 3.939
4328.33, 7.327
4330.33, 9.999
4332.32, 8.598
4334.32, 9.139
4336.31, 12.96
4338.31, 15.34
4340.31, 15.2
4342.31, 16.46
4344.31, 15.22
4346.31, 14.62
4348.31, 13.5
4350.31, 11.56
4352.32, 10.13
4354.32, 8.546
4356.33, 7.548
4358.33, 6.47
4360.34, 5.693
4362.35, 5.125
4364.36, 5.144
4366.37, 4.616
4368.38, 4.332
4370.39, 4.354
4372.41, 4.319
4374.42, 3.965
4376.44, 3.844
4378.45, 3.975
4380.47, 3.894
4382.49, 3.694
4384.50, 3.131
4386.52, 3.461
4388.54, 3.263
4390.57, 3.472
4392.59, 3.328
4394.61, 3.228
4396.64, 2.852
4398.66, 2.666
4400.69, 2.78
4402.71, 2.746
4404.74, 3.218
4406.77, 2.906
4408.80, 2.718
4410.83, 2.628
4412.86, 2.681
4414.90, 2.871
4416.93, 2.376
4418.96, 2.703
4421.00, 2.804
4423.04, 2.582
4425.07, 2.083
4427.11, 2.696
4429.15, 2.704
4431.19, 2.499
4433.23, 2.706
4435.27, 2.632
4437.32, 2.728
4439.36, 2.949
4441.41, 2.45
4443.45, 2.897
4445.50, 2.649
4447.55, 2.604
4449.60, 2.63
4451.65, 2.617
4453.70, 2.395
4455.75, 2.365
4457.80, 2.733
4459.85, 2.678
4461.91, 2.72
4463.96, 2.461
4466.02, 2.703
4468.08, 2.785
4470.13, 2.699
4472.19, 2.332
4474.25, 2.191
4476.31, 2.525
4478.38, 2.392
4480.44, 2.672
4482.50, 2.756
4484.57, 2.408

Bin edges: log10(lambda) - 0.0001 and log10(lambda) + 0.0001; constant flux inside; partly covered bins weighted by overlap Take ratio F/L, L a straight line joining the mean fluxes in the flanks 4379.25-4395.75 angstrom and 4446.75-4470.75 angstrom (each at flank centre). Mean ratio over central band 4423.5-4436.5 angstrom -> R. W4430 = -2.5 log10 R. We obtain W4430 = 0.15 mag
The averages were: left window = 3.44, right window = 2.62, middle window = 2.56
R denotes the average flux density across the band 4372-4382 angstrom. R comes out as 3.96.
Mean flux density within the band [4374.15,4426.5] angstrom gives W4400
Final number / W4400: 3.05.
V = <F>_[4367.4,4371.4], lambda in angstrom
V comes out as 4.34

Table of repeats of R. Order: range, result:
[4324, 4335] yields 7.61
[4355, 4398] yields 4.29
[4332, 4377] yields 9.03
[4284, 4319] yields 3.74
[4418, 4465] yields 2.62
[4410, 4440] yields 2.64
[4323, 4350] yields 11.4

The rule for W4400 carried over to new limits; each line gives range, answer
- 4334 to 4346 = 14.4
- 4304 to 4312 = 4.26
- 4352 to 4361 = 7.57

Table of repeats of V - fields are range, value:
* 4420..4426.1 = 2.49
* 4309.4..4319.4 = 4.35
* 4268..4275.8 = 2.94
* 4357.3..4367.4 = 5.42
